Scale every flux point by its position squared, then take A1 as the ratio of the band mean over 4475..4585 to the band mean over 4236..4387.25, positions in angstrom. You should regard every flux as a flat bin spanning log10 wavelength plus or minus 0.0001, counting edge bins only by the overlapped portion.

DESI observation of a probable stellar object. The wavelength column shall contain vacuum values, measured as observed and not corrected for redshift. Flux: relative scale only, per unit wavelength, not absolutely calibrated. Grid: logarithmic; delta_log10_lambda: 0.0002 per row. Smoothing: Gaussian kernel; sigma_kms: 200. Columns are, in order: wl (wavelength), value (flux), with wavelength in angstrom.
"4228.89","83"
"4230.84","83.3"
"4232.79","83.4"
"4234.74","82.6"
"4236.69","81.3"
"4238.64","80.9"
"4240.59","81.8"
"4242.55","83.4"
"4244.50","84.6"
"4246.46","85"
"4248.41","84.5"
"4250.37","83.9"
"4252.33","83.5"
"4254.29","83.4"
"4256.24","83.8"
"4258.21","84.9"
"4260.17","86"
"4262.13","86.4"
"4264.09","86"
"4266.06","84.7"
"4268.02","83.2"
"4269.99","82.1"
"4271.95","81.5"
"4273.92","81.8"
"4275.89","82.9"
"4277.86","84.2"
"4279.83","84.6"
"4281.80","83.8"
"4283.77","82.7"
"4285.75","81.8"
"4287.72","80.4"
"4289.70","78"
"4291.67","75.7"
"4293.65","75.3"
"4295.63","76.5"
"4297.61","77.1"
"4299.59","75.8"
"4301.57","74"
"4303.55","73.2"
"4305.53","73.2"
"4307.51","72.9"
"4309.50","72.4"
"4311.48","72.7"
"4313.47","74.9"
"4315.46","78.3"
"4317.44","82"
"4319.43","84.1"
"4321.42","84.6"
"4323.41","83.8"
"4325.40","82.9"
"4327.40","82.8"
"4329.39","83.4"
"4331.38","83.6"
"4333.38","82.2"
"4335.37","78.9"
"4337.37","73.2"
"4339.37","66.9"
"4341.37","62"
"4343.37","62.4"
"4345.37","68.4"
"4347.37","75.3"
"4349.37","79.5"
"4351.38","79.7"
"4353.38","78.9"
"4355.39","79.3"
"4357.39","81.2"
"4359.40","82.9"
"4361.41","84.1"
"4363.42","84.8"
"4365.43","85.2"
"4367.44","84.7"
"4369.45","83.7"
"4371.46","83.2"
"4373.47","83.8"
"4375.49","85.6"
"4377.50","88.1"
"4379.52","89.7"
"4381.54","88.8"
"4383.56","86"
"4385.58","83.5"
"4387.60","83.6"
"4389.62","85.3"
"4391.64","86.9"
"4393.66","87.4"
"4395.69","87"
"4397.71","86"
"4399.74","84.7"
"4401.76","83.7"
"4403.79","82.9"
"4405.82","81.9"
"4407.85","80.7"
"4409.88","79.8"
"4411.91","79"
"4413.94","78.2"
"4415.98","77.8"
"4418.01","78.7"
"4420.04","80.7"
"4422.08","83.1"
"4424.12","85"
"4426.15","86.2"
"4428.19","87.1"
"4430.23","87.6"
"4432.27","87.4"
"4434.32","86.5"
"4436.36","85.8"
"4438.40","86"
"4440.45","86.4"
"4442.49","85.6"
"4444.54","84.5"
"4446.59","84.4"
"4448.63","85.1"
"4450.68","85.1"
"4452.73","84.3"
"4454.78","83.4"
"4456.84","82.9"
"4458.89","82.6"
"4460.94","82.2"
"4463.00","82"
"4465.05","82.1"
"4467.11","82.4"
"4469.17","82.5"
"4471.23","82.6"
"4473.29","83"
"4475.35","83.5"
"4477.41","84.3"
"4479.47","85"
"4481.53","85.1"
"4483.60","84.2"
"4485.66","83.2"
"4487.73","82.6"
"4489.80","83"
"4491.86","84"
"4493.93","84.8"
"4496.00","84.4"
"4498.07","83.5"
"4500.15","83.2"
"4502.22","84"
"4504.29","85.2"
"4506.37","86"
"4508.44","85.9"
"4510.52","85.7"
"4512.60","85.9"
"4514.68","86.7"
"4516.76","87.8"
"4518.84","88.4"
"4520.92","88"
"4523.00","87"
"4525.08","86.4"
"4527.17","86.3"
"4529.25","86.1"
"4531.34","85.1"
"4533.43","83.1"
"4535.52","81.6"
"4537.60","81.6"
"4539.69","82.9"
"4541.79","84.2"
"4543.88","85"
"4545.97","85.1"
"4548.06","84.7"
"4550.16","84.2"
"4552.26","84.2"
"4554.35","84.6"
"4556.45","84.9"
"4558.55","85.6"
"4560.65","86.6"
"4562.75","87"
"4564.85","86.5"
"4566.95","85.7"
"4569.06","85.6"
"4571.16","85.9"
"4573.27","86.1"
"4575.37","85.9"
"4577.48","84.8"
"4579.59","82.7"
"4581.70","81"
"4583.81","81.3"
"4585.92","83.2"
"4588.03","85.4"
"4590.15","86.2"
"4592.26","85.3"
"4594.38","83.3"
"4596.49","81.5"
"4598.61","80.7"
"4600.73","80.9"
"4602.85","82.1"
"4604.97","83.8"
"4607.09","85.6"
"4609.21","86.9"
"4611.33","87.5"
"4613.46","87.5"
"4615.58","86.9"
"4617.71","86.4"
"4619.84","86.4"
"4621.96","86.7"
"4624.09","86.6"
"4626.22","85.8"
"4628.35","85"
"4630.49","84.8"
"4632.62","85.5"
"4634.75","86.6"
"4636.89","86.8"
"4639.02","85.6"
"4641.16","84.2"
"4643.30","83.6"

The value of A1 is 1.16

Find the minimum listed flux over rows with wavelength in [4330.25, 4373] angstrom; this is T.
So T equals 62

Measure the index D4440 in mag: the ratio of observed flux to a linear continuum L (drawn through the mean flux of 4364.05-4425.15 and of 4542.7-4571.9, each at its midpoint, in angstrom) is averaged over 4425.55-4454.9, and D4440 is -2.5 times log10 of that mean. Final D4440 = -0.019 mag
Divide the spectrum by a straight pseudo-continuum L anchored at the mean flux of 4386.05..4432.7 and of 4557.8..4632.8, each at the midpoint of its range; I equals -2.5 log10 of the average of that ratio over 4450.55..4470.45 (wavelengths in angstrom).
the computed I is 0.01 mag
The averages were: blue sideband 83.5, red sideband 85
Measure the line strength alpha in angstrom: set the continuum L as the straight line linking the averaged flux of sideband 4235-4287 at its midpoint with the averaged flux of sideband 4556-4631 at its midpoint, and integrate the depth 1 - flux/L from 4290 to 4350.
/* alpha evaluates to 5.4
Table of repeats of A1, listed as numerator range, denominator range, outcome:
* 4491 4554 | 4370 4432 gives 1.07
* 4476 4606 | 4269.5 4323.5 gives 1.20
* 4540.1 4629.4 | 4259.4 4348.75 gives 1.23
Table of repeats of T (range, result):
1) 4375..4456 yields 77.8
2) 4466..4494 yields 82.4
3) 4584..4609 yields 80.7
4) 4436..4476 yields 82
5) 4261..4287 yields 81.5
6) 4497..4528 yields 83.2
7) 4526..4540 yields 81.6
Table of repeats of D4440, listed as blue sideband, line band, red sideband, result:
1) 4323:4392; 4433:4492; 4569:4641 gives -0.02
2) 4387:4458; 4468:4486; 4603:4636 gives 0.01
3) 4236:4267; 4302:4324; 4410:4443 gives 0.09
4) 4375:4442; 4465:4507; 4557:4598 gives 0.01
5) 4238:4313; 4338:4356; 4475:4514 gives 0.14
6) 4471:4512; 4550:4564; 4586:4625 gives -0.01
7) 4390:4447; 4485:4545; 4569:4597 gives -0.01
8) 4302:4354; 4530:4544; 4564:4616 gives -0.01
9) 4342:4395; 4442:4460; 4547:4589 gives -0.01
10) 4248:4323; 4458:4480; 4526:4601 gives 0.00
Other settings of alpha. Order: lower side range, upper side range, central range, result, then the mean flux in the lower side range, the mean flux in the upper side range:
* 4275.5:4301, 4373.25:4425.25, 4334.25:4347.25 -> 2.0 angstrom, 79.7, 83.8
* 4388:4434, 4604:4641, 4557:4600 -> 0.5 angstrom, 83.6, 86.1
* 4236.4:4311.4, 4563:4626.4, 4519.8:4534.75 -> -0.3 angstrom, 80.9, 84.8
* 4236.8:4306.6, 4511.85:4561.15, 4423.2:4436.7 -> -0.5 angstrom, 81.4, 85.2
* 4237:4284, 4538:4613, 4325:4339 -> 0.6 angstrom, 83.7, 84.5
